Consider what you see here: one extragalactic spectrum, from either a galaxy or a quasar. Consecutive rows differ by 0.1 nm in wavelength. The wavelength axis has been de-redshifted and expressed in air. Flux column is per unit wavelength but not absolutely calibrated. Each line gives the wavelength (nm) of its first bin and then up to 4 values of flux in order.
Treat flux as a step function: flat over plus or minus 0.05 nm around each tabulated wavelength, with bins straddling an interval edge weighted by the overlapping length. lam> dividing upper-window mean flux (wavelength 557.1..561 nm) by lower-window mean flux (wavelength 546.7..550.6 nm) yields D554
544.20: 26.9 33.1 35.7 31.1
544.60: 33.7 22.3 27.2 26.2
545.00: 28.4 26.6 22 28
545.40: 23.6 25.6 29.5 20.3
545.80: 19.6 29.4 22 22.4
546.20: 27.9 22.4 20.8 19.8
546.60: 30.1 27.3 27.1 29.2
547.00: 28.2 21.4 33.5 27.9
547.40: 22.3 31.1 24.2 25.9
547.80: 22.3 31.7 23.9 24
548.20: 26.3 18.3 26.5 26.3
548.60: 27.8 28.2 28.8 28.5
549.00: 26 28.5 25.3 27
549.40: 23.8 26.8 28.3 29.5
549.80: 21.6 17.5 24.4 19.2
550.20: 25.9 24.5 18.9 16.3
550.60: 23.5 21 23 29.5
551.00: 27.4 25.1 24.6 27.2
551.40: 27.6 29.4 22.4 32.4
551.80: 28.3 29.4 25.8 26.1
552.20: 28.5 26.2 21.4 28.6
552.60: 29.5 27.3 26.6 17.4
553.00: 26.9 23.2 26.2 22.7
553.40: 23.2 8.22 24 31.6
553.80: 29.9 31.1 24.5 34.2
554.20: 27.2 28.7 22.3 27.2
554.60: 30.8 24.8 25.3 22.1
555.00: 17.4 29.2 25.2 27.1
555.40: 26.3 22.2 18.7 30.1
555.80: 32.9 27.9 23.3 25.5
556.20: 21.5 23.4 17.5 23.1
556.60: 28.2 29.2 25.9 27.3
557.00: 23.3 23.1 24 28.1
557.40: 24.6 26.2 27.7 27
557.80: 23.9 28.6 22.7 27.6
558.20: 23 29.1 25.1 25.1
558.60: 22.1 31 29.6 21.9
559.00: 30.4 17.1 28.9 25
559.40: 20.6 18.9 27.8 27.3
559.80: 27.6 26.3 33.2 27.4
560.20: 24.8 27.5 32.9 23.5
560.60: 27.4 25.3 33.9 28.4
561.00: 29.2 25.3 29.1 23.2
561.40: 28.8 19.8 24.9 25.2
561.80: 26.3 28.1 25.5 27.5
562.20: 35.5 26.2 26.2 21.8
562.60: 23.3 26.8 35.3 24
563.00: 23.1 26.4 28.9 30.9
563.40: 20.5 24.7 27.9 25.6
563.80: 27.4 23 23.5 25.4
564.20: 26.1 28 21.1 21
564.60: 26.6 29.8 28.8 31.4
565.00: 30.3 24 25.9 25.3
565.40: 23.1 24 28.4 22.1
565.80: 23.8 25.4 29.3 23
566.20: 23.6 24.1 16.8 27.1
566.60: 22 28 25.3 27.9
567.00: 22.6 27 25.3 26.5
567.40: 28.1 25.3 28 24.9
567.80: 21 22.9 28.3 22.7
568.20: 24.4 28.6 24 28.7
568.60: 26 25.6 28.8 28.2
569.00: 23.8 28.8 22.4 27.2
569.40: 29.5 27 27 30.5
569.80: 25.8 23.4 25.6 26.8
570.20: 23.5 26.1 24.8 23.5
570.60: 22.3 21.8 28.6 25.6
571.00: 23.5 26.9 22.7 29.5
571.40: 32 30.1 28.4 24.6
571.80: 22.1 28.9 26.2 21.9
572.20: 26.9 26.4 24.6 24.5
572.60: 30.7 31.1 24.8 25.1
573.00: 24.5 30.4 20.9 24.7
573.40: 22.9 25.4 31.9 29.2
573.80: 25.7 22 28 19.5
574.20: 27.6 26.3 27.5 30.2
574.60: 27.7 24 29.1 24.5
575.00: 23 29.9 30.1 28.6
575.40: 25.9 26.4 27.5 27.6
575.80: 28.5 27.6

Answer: 1.04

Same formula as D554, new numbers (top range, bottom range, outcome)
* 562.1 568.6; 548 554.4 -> 1.01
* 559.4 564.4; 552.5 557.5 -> 1.05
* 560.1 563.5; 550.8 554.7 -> 1.02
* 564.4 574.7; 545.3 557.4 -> 1.02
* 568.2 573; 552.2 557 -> 1.03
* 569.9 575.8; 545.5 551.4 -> 1.04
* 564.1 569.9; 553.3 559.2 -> 1.01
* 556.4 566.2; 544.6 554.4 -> 1.02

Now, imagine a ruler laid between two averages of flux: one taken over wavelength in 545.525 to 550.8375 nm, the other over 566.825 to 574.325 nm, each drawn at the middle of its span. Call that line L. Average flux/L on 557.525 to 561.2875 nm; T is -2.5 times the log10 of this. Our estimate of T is -0.042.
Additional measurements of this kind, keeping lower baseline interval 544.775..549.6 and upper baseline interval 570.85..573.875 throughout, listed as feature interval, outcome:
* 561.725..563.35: -0.04 mag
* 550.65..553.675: 0.03 mag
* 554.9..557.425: 0.05 mag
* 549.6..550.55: 0.16 mag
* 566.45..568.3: 0.03 mag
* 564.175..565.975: 0.01 mag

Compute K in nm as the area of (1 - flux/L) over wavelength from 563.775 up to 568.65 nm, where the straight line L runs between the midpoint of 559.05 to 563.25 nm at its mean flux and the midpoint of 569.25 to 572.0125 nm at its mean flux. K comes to 0.17 nm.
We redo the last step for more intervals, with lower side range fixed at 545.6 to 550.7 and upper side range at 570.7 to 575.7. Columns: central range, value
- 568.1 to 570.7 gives 0.030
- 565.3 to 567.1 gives 0.102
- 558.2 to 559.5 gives 0.026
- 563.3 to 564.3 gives 0.022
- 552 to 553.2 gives -0.016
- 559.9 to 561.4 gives -0.125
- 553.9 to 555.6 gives -0.028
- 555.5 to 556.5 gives 0.045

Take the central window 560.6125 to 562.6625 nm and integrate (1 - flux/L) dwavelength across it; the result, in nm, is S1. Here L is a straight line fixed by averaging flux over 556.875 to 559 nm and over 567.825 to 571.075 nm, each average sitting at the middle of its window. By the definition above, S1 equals -0.068 nm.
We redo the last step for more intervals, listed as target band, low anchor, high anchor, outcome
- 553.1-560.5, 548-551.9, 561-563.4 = 0.09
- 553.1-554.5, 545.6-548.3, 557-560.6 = 0.00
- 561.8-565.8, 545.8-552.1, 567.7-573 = -0.05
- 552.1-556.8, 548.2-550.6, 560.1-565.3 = 0.00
